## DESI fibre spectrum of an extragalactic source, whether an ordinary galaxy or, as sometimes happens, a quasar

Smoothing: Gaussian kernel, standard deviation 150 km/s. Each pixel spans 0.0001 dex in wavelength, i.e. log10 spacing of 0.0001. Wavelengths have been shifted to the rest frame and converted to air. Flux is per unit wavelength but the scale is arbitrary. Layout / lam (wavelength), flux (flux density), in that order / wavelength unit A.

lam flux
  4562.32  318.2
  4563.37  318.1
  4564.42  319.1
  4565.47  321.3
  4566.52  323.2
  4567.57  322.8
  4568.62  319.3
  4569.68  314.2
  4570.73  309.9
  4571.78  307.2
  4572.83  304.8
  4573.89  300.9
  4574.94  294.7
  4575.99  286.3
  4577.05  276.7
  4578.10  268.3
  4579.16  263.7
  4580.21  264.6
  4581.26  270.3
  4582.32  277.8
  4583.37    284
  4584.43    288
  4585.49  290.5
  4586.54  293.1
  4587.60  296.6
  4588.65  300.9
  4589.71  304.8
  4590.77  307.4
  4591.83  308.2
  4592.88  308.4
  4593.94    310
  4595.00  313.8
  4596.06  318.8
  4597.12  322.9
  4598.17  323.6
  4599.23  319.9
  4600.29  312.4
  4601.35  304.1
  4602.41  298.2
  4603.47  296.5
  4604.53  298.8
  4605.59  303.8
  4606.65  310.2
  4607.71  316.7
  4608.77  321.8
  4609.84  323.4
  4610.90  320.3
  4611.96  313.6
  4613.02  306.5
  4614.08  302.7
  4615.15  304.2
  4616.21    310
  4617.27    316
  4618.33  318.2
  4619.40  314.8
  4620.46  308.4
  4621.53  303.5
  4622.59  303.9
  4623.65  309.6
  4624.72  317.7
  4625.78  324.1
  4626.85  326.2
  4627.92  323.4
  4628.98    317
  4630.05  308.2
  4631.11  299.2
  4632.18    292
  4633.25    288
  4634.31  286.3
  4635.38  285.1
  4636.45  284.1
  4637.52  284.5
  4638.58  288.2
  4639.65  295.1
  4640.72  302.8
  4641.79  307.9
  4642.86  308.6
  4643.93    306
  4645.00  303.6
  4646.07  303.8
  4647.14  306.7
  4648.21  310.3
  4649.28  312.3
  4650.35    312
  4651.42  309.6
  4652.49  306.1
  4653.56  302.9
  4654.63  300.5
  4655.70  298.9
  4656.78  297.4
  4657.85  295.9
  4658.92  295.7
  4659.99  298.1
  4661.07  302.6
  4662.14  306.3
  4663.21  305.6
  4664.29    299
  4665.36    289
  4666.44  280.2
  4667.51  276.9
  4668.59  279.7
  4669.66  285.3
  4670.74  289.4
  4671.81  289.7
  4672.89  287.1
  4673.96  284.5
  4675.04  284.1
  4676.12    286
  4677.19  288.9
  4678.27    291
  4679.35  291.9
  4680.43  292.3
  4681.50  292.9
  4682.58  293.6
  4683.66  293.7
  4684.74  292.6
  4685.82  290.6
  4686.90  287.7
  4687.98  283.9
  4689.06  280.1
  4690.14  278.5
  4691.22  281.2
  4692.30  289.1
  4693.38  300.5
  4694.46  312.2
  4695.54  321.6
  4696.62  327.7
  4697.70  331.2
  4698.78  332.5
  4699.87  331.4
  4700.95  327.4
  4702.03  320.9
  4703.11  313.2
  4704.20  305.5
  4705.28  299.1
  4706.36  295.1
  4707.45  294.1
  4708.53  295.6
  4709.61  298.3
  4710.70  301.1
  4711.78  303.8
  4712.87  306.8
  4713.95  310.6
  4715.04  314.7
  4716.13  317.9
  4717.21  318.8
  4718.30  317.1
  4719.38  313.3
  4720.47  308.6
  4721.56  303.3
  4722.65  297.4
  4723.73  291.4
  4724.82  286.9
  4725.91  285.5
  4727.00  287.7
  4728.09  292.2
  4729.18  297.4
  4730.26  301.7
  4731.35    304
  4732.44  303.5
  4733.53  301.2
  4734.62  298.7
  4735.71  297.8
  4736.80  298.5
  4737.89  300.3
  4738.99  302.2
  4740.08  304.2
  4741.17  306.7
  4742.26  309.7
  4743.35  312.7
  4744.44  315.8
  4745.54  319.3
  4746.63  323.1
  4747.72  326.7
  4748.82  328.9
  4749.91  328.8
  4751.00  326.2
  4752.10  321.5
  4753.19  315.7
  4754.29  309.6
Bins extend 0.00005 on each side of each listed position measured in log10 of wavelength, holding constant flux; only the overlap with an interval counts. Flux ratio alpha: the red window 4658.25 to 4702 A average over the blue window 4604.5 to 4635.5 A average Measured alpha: 0.96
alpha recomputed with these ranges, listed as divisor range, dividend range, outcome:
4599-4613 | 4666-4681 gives 0.92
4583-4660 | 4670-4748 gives 0.99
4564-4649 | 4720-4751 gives 1.00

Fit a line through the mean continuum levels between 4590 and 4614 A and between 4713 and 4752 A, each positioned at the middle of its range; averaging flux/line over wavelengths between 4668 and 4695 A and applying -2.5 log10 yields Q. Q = 0.07 mag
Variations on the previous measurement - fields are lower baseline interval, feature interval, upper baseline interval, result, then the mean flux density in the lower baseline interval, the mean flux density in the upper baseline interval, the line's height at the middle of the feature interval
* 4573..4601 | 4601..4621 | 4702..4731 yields -0.04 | 297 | 303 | 298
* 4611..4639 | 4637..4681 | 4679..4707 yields 0.03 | 306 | 303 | 304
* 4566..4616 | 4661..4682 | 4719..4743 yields 0.04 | 303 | 300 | 301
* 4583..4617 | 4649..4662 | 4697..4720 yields 0.03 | 307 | 312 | 310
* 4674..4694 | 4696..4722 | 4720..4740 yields -0.07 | 289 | 298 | 294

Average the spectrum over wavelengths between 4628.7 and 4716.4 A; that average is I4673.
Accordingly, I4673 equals 299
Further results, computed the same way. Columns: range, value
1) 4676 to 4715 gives 302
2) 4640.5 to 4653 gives 308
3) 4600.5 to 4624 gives 309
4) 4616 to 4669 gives 302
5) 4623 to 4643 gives 302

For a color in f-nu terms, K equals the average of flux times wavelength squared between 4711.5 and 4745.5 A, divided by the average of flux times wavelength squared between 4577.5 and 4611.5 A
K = 1.1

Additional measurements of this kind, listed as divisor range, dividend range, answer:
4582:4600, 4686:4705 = 1.05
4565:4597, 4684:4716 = 1.07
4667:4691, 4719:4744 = 1.07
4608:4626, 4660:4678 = 0.95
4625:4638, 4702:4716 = 1.04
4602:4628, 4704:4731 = 1.01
